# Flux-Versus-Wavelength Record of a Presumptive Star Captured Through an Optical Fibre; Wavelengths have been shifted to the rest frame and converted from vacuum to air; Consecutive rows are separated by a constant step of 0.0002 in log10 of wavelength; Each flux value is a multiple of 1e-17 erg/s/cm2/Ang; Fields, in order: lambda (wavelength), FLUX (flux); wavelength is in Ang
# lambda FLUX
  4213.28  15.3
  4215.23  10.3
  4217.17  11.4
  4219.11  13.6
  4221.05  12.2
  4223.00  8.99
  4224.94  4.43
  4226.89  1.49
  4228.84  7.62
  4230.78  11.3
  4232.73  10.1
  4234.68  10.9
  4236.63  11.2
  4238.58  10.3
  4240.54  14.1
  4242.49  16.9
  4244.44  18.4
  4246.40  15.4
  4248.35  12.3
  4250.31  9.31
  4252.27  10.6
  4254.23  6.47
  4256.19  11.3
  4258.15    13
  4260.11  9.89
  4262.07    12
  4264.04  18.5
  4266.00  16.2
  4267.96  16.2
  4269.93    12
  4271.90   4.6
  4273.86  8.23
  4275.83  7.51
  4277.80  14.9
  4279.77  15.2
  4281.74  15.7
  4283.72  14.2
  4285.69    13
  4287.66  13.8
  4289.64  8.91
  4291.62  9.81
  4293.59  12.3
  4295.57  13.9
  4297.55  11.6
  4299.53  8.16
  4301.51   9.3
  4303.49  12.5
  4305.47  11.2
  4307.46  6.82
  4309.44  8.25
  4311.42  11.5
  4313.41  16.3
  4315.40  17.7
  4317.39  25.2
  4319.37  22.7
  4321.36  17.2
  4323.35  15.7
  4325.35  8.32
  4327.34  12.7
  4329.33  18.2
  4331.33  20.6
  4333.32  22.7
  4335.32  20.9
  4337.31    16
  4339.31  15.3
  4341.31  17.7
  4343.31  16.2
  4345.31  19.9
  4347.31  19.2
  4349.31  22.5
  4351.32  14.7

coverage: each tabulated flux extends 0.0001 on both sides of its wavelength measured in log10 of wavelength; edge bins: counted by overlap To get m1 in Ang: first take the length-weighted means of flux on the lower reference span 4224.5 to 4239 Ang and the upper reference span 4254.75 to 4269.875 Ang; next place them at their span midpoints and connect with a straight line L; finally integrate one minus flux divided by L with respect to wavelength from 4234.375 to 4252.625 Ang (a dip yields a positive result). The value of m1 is -4.8 Ang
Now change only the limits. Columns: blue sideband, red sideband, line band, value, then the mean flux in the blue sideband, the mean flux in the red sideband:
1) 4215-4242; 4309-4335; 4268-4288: 2.4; 9.97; 17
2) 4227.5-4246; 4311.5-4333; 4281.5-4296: 2.7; 12.2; 17.4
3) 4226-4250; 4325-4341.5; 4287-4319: 6.2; 11.6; 17.2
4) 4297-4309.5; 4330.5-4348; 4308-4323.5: -4.3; 9.73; 18.7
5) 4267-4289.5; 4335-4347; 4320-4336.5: -0.6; 12.2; 17.6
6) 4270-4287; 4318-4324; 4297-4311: 5.6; 11.7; 19.1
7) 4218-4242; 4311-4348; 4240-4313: 6.3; 9.84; 17.7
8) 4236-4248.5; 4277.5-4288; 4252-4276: 5.0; 14.3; 14.5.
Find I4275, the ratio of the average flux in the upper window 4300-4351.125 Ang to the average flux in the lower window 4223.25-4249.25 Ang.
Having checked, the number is 1.5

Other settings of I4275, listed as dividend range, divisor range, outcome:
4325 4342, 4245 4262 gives 1.53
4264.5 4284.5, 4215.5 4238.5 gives 1.33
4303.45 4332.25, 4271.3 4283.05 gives 1.33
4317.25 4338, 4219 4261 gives 1.65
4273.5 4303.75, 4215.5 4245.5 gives 1.09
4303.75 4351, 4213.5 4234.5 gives 1.76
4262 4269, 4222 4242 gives 1.75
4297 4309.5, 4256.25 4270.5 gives 0.70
